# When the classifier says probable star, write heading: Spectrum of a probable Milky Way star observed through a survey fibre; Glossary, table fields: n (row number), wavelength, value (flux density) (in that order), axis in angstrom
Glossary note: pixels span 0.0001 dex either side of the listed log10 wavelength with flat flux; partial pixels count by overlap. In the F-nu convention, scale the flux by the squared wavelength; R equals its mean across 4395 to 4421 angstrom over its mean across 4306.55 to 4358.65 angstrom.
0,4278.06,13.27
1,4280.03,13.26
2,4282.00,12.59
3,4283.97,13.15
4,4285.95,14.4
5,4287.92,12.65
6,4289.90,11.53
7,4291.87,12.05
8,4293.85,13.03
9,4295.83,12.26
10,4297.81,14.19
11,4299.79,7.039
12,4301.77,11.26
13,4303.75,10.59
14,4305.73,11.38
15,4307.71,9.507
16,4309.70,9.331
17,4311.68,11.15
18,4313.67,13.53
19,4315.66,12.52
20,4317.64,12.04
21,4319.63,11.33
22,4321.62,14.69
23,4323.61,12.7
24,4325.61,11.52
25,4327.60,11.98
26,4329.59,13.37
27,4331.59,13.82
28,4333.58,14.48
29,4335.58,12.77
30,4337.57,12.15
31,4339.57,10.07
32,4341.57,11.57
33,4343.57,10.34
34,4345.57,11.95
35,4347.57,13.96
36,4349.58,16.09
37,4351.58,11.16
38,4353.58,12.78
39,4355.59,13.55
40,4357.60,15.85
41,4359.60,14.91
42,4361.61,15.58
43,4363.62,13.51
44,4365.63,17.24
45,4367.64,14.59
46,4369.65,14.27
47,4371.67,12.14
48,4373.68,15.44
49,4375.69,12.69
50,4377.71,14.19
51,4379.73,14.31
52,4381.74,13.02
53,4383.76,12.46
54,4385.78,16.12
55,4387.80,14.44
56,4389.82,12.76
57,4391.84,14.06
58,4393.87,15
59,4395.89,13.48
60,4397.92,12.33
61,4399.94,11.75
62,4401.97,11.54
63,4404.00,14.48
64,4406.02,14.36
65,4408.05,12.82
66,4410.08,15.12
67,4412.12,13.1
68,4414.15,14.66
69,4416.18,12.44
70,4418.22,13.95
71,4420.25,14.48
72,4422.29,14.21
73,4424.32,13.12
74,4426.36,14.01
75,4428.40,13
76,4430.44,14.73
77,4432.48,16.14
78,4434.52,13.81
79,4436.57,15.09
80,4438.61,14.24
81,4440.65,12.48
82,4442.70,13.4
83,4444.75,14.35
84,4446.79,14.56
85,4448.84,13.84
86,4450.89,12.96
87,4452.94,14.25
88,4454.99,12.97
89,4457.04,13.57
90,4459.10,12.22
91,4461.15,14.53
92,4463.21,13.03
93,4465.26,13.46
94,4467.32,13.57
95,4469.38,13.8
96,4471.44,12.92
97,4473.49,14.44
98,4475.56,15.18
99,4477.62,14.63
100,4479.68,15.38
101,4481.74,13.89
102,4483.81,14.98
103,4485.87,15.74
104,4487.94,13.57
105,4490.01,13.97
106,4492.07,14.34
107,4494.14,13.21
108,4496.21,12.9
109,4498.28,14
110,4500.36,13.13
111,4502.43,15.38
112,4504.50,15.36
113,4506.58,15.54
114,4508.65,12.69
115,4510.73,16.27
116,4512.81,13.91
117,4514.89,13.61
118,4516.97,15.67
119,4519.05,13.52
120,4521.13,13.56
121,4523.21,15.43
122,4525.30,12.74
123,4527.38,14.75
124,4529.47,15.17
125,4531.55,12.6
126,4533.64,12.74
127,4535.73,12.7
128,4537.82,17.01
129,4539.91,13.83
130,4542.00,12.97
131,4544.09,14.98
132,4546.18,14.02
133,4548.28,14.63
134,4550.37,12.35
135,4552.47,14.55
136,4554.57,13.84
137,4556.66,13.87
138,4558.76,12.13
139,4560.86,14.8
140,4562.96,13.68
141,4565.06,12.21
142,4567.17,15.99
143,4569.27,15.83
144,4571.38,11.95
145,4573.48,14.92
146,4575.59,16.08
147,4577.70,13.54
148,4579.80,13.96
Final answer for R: 1.11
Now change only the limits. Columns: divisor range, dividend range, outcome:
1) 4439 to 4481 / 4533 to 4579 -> 1.06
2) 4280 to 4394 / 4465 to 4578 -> 1.19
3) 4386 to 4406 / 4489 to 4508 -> 1.10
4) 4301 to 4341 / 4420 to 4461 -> 1.22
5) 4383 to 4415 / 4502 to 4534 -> 1.11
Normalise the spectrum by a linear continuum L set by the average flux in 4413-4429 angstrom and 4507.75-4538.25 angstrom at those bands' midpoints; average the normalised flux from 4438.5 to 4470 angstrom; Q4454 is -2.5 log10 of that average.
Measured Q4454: 0.02 mag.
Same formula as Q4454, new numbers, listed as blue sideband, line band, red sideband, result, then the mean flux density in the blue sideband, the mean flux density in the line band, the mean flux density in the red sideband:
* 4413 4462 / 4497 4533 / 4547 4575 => -0.03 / 13.9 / 14.3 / 13.9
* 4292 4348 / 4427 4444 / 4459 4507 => -0.05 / 11.9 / 14.1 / 14.2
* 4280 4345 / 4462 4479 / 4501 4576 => -0.03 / 12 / 13.9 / 14.2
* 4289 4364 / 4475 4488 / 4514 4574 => -0.10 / 12.4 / 14.8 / 14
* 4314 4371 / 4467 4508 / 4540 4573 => -0.05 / 13.2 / 14.3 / 13.9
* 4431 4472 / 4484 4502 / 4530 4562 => -0.01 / 13.8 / 14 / 13.8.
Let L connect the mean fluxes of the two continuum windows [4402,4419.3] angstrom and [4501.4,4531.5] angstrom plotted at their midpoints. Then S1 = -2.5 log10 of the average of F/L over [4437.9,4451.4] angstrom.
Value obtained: 0.02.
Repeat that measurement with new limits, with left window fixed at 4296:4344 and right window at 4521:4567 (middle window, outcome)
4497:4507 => -0.08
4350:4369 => -0.18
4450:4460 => -0.01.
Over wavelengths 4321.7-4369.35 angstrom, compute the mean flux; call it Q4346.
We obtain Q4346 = 13.3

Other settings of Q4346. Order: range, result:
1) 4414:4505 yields 14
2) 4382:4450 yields 13.8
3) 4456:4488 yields 14.1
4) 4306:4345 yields 12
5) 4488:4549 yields 14.1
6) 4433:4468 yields 13.7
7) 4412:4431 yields 13.8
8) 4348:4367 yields 14.5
